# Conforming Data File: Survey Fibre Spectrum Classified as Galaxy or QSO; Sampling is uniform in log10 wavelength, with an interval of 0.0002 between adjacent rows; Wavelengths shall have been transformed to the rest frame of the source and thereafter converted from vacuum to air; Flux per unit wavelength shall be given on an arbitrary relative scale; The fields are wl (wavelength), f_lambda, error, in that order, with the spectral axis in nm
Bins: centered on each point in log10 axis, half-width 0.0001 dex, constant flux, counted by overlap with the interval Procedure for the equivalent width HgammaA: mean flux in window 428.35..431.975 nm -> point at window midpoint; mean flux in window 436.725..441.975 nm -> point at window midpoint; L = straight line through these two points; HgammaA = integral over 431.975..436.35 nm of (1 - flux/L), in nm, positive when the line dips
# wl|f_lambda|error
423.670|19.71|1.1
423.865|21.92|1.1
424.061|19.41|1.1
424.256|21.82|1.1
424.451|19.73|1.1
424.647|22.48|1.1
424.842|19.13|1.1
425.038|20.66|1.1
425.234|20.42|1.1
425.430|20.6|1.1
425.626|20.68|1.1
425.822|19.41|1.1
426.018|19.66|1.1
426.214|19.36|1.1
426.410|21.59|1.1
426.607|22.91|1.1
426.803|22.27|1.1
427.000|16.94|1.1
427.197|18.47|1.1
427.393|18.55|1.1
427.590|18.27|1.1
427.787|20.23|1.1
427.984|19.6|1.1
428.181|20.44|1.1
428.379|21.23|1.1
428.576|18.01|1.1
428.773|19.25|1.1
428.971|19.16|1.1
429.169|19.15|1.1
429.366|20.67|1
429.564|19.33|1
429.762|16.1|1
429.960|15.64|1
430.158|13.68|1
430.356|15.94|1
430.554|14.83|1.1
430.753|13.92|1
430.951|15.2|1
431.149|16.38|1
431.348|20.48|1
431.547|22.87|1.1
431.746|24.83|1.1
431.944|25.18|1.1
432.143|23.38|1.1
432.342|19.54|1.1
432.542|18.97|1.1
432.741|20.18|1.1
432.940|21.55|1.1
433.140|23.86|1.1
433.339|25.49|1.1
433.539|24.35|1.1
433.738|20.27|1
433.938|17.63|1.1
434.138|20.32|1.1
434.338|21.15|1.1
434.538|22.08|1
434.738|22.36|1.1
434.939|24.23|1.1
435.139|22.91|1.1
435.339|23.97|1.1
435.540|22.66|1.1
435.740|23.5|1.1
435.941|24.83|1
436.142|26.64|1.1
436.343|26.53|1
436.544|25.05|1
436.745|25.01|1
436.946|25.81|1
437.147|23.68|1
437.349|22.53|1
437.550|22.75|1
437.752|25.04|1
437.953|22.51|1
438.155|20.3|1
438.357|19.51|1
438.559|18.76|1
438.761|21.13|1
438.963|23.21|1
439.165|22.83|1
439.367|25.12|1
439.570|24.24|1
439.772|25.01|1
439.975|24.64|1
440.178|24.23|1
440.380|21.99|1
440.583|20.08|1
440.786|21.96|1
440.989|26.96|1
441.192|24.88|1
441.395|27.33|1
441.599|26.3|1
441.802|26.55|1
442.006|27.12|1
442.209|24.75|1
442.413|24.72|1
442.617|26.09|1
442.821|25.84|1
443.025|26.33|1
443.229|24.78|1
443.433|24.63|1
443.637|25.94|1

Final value -0.40 nm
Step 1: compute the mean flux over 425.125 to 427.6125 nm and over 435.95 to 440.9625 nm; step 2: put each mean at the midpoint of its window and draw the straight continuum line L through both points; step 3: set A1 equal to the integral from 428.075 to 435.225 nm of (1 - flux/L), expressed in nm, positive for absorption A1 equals 0.489 nm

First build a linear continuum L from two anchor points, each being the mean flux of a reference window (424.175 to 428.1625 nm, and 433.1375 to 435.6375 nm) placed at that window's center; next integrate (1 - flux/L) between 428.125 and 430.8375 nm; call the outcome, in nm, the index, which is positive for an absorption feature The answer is 0.43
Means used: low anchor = 20.1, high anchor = 22.4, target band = 17.6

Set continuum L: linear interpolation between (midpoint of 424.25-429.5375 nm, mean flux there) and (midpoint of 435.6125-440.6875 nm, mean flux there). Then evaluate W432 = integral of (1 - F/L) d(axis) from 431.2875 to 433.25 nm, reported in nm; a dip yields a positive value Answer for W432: -0.05 nm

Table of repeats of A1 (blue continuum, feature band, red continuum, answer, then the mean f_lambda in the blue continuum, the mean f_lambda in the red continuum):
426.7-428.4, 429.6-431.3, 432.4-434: 0.42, 19.5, 21.6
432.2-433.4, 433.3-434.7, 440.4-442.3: 0.03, 21.5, 25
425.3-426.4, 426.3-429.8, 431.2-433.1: 0.18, 20.1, 21.8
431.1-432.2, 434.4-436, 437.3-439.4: -0.07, 22.4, 22.1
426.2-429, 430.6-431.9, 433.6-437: 0.15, 19.8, 23.2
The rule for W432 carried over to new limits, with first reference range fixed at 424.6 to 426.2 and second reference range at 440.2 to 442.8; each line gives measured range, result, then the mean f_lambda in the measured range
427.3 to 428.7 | 0.10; 19.5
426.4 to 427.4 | 0.03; 20.1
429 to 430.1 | 0.17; 18.1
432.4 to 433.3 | 0.04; 21.4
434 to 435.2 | 0.05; 22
